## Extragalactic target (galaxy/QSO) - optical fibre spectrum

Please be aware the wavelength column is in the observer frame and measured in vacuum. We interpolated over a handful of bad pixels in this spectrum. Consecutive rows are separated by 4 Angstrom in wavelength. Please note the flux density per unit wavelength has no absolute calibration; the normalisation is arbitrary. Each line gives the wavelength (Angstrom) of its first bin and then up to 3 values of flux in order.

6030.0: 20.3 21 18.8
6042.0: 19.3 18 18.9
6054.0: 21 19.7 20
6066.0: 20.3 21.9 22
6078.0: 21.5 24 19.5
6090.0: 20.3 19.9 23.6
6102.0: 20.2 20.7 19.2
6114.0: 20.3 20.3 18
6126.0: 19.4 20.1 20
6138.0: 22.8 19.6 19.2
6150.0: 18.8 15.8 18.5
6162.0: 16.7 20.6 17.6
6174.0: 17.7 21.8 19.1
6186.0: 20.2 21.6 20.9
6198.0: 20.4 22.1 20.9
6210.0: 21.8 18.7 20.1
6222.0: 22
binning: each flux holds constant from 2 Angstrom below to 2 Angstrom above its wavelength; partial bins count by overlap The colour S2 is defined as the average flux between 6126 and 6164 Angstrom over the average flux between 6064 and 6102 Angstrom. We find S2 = 0.89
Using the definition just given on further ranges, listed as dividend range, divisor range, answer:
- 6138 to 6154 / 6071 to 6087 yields 0.88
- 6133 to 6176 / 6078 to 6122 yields 0.91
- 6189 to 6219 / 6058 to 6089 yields 0.98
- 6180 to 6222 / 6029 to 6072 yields 1.04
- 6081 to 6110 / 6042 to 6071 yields 1.05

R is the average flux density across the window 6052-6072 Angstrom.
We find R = 20.6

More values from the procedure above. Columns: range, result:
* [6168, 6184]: 19.1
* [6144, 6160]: 18.1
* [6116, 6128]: 19.2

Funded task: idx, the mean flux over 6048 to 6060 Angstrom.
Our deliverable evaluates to 19.9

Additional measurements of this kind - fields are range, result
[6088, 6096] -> 20.1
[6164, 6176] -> 18.6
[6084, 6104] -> 20.7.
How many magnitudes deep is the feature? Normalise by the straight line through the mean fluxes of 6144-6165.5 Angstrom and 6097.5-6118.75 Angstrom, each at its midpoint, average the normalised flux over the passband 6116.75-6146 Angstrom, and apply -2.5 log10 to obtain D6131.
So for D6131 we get -0.04 mag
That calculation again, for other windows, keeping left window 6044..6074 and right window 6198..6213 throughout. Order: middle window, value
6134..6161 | 0.09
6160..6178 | 0.13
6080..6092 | -0.05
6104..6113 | 0.03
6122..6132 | 0.07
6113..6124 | 0.06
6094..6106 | -0.05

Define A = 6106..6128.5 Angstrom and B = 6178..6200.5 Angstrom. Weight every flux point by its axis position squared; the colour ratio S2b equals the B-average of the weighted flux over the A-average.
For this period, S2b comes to 1.08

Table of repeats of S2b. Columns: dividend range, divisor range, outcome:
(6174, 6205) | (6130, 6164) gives 1.10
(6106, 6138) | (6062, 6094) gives 0.95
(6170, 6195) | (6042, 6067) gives 1.06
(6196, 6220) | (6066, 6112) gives 1.02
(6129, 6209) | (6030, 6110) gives 0.99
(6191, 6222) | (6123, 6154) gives 1.08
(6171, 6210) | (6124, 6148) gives 1.03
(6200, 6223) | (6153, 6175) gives 1.18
